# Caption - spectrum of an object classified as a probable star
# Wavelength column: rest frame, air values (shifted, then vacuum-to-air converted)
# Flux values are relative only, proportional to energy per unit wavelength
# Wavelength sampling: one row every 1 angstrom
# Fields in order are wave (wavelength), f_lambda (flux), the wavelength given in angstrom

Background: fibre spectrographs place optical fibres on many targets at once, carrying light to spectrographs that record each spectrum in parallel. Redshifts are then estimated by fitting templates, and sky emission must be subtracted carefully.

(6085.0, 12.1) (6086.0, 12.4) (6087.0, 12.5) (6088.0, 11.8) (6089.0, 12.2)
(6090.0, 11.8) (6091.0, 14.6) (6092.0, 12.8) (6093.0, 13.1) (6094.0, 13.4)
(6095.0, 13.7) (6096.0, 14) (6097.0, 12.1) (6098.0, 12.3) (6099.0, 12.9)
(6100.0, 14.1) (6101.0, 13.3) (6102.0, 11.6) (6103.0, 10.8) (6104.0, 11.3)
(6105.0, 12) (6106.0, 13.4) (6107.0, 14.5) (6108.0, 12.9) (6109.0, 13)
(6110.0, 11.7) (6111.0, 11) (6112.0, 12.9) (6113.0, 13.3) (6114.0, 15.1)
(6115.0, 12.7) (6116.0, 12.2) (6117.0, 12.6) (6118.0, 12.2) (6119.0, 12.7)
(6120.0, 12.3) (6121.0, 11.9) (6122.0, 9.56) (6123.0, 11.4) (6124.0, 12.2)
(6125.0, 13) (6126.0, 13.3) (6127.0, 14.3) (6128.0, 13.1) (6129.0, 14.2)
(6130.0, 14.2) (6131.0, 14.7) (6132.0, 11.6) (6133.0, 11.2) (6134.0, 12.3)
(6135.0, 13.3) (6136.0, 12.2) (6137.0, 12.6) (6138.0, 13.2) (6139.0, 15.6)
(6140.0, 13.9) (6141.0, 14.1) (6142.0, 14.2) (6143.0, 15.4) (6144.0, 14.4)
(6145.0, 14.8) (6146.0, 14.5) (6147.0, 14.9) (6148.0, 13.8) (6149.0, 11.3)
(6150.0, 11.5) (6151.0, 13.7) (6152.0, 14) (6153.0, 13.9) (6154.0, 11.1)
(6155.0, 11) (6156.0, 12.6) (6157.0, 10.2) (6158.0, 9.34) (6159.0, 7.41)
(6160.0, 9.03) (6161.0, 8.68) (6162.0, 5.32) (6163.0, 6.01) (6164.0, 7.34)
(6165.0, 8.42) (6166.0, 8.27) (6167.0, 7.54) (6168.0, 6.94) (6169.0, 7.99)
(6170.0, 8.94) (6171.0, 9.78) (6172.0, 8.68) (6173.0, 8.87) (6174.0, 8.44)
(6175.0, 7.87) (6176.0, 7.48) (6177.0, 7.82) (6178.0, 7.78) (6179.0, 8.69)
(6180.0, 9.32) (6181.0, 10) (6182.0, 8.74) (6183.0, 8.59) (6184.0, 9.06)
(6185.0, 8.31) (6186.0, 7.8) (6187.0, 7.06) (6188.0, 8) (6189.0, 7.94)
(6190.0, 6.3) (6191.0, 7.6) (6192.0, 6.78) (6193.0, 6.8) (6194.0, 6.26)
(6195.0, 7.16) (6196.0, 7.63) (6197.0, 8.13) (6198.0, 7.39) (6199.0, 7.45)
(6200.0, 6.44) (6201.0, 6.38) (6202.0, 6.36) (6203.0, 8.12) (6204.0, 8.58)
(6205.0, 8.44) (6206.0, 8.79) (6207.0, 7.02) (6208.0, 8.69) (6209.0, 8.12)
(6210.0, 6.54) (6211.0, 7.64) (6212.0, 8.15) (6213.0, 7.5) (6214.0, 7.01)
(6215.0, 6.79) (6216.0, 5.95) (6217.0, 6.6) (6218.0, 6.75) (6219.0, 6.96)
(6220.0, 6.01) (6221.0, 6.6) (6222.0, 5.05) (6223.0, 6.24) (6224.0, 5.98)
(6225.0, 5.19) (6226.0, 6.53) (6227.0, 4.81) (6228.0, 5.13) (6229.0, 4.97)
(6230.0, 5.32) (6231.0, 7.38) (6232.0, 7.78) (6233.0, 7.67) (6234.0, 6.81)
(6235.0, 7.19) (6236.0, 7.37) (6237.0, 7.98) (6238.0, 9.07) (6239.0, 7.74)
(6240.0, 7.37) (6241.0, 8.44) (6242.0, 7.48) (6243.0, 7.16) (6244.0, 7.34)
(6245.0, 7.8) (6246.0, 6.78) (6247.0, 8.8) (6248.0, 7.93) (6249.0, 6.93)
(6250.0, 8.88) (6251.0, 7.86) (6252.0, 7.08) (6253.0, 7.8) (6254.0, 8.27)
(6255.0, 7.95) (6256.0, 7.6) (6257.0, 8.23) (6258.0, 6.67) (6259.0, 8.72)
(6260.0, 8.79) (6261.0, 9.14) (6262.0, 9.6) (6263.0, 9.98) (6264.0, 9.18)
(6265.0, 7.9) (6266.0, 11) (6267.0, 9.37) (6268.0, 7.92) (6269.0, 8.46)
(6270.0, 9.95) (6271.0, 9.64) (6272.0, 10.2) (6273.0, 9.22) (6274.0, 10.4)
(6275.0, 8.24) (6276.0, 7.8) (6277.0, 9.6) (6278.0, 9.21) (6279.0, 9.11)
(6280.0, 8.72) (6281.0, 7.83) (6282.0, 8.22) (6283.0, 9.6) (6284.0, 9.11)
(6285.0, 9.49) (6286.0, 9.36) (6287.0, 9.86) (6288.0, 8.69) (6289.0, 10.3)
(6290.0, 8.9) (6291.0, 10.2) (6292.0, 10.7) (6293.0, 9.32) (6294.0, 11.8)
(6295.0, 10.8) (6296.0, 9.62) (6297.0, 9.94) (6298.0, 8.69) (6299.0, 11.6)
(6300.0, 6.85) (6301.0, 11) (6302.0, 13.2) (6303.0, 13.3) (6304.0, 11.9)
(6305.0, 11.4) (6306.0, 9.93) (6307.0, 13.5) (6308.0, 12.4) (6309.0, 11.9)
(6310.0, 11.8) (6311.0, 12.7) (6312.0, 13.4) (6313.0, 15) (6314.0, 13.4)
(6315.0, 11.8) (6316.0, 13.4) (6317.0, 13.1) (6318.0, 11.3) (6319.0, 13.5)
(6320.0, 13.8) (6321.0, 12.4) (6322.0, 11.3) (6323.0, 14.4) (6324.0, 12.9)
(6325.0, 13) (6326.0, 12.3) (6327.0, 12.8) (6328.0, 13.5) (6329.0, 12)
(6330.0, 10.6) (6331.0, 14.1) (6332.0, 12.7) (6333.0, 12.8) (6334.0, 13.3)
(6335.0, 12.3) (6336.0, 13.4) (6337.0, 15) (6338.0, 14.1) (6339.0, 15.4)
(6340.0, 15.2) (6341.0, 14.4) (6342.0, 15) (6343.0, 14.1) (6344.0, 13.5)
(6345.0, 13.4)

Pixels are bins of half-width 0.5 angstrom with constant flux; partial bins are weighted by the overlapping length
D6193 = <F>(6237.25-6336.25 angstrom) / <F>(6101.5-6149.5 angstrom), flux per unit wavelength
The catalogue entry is 0.79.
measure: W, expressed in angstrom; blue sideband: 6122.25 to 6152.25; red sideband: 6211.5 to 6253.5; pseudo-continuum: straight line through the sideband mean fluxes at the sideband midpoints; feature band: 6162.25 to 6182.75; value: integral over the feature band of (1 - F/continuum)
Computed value 5.2 angstrom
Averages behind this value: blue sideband 13.4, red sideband 7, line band 8.21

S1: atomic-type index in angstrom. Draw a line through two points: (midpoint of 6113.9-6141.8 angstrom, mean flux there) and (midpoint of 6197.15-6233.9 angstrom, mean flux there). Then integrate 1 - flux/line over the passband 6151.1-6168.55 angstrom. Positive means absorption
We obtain 2.31 angstrom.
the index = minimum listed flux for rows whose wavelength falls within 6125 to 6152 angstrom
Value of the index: 11.2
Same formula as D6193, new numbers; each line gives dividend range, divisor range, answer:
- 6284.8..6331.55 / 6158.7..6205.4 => 1.49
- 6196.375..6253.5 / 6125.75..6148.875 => 0.52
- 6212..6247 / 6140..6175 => 0.64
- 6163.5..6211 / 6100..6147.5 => 0.61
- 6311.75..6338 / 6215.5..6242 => 1.95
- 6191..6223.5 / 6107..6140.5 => 0.56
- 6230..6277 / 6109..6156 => 0.63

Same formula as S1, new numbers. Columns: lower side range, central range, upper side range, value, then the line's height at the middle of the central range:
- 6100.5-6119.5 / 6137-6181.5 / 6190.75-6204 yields -4.30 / 9.53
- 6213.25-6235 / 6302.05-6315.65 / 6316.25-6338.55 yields -0.89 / 11.8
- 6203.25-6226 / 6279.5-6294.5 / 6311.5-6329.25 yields 2.21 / 11.1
